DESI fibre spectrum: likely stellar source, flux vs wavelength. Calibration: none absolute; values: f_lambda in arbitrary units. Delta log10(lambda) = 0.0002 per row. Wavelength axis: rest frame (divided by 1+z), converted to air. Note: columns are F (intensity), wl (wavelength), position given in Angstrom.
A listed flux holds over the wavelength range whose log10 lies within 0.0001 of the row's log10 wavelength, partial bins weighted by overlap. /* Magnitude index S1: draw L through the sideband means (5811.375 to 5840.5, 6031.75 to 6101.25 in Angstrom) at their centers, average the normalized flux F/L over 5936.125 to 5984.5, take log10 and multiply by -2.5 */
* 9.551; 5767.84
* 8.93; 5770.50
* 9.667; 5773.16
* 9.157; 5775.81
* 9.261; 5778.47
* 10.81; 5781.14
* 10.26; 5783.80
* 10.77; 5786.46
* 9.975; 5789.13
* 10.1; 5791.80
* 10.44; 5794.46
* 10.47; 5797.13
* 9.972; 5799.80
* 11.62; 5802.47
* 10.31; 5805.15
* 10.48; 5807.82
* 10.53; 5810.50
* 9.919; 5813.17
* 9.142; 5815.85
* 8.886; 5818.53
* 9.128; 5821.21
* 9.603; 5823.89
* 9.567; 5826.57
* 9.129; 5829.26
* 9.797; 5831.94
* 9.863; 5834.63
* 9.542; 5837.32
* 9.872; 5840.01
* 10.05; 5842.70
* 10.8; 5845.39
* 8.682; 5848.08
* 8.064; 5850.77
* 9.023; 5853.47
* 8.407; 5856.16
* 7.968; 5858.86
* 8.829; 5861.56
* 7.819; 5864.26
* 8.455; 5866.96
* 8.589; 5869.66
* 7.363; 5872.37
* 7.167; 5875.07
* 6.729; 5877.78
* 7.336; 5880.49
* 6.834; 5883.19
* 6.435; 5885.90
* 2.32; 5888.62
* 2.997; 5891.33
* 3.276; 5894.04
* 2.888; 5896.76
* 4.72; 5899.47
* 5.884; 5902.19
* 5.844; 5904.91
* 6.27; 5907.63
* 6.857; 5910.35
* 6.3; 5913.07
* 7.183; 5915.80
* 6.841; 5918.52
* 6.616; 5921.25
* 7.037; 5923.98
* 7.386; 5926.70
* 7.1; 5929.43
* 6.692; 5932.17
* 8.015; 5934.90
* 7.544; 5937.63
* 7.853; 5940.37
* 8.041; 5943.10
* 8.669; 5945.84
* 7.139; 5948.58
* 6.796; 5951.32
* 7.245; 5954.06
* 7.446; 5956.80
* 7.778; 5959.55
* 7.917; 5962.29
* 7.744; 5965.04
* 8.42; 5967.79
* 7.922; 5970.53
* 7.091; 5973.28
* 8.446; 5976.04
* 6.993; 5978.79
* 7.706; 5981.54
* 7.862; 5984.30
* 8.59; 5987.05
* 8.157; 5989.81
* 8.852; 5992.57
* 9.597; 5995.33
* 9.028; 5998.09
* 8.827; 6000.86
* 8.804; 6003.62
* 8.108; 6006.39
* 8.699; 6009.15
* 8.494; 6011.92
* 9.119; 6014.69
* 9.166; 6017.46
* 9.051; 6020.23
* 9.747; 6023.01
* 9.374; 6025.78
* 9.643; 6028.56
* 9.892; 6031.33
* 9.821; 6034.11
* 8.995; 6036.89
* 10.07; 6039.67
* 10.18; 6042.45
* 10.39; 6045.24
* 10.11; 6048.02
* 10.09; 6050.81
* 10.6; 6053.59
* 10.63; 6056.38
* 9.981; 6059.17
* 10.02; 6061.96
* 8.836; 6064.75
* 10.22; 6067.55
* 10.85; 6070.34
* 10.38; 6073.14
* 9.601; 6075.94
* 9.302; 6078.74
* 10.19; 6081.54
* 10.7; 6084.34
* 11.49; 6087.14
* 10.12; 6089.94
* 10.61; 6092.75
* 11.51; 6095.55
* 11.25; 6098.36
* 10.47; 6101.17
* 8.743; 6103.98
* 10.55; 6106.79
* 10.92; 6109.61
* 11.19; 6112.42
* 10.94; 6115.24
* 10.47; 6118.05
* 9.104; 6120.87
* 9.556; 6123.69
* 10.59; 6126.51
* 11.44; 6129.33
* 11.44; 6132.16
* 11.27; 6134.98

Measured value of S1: 0.28 mag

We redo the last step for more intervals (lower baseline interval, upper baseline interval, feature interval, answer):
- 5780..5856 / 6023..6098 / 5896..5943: 0.45 mag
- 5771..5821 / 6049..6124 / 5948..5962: 0.36 mag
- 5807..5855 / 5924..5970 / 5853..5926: 0.30 mag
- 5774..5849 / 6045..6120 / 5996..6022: 0.16 mag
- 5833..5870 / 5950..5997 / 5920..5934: 0.19 mag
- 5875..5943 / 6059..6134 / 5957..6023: -0.05 mag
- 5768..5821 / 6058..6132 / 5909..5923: 0.44 mag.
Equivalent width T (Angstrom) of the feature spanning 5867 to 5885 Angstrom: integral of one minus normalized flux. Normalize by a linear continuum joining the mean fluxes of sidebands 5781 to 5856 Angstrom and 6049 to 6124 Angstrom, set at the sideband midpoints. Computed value 4.6 Angstrom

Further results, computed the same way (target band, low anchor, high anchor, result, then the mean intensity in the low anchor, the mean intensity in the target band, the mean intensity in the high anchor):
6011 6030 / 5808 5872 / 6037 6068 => 1.3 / 9.2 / 9.25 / 10.1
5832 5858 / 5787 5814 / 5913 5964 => 0.2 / 10.4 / 9.36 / 7.38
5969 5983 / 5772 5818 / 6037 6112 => 3.6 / 10.2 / 7.64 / 10.3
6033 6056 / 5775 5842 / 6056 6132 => 0.5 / 9.95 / 10.1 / 10.4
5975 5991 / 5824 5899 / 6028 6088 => 2.1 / 7.69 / 7.95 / 10.1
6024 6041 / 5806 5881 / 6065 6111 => 0.7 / 8.98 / 9.64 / 10.4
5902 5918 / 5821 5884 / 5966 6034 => 4.1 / 8.7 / 6.45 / 8.67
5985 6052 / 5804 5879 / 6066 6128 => 4.8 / 9.06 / 9.27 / 10.4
